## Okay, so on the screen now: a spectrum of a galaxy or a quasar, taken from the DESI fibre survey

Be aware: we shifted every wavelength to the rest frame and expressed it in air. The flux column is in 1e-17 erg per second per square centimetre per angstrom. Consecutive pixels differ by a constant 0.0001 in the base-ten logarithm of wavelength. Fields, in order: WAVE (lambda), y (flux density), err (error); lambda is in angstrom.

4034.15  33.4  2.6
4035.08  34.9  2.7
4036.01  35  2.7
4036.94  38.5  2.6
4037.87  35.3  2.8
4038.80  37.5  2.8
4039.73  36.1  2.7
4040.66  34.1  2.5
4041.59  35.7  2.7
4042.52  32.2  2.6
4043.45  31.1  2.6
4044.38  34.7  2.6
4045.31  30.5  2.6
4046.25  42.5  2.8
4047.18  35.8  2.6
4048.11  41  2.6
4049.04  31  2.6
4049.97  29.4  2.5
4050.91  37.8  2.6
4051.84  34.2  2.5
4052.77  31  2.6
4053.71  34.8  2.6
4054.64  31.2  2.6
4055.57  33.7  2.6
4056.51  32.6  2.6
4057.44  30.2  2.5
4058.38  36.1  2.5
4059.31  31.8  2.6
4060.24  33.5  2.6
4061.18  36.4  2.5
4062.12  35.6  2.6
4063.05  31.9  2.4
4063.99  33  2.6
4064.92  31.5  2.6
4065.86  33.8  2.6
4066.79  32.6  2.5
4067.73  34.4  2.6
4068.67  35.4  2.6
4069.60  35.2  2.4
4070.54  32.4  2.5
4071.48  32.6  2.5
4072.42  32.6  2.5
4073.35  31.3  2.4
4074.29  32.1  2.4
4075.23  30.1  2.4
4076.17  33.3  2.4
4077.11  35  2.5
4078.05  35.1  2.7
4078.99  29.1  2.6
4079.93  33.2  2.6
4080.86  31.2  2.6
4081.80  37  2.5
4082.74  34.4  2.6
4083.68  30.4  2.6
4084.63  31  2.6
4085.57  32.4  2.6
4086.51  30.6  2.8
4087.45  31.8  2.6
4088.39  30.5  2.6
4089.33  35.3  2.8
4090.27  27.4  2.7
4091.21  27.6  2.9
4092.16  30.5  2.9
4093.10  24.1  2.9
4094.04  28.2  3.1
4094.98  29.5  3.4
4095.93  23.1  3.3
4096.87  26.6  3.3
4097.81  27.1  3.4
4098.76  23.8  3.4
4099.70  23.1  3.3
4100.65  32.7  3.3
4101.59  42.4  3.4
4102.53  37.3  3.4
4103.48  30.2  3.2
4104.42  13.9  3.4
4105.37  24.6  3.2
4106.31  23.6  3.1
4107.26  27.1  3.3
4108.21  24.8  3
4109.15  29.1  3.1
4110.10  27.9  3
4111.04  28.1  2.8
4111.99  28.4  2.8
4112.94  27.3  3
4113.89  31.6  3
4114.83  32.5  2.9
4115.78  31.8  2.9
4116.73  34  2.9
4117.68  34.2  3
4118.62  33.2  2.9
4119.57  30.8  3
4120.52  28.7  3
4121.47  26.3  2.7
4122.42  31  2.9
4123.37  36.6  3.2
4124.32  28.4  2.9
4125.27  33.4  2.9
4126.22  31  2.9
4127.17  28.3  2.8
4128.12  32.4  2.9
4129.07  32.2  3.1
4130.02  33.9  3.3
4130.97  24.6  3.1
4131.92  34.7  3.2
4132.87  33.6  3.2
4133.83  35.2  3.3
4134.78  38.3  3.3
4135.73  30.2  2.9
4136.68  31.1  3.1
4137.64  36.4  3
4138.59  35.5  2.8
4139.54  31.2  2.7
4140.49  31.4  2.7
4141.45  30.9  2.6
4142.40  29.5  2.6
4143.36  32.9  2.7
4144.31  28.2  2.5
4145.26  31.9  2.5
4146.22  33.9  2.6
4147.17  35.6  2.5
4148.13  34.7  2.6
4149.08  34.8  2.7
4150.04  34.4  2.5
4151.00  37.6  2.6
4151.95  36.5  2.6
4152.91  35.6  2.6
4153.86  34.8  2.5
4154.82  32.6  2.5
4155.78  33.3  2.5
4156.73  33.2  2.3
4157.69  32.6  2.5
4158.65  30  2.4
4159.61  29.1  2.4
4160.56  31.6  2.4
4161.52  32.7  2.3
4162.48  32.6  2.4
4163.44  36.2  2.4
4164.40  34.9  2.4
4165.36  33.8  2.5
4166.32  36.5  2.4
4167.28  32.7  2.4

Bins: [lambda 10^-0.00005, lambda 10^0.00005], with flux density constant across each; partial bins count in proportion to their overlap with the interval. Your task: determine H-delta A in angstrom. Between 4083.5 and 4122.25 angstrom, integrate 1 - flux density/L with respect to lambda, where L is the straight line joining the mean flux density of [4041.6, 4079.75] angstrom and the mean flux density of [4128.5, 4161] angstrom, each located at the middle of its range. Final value 4.8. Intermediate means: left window 33.5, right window 33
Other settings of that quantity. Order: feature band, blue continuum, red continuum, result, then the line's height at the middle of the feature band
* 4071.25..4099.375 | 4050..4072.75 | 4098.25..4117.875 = 0.6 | 31.1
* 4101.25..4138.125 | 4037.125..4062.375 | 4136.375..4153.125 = 3.2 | 33.7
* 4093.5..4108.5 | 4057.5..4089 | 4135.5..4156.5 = 2.6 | 33.1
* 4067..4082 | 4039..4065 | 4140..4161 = 0.3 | 33.8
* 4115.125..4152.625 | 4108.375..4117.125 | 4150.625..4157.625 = -0.3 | 32.3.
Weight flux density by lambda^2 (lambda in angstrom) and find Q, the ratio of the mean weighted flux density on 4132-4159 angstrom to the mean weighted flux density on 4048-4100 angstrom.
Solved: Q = 1.1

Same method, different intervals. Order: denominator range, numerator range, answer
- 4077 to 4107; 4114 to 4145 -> 1.10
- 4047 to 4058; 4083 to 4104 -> 0.91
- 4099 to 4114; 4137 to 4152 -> 1.21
